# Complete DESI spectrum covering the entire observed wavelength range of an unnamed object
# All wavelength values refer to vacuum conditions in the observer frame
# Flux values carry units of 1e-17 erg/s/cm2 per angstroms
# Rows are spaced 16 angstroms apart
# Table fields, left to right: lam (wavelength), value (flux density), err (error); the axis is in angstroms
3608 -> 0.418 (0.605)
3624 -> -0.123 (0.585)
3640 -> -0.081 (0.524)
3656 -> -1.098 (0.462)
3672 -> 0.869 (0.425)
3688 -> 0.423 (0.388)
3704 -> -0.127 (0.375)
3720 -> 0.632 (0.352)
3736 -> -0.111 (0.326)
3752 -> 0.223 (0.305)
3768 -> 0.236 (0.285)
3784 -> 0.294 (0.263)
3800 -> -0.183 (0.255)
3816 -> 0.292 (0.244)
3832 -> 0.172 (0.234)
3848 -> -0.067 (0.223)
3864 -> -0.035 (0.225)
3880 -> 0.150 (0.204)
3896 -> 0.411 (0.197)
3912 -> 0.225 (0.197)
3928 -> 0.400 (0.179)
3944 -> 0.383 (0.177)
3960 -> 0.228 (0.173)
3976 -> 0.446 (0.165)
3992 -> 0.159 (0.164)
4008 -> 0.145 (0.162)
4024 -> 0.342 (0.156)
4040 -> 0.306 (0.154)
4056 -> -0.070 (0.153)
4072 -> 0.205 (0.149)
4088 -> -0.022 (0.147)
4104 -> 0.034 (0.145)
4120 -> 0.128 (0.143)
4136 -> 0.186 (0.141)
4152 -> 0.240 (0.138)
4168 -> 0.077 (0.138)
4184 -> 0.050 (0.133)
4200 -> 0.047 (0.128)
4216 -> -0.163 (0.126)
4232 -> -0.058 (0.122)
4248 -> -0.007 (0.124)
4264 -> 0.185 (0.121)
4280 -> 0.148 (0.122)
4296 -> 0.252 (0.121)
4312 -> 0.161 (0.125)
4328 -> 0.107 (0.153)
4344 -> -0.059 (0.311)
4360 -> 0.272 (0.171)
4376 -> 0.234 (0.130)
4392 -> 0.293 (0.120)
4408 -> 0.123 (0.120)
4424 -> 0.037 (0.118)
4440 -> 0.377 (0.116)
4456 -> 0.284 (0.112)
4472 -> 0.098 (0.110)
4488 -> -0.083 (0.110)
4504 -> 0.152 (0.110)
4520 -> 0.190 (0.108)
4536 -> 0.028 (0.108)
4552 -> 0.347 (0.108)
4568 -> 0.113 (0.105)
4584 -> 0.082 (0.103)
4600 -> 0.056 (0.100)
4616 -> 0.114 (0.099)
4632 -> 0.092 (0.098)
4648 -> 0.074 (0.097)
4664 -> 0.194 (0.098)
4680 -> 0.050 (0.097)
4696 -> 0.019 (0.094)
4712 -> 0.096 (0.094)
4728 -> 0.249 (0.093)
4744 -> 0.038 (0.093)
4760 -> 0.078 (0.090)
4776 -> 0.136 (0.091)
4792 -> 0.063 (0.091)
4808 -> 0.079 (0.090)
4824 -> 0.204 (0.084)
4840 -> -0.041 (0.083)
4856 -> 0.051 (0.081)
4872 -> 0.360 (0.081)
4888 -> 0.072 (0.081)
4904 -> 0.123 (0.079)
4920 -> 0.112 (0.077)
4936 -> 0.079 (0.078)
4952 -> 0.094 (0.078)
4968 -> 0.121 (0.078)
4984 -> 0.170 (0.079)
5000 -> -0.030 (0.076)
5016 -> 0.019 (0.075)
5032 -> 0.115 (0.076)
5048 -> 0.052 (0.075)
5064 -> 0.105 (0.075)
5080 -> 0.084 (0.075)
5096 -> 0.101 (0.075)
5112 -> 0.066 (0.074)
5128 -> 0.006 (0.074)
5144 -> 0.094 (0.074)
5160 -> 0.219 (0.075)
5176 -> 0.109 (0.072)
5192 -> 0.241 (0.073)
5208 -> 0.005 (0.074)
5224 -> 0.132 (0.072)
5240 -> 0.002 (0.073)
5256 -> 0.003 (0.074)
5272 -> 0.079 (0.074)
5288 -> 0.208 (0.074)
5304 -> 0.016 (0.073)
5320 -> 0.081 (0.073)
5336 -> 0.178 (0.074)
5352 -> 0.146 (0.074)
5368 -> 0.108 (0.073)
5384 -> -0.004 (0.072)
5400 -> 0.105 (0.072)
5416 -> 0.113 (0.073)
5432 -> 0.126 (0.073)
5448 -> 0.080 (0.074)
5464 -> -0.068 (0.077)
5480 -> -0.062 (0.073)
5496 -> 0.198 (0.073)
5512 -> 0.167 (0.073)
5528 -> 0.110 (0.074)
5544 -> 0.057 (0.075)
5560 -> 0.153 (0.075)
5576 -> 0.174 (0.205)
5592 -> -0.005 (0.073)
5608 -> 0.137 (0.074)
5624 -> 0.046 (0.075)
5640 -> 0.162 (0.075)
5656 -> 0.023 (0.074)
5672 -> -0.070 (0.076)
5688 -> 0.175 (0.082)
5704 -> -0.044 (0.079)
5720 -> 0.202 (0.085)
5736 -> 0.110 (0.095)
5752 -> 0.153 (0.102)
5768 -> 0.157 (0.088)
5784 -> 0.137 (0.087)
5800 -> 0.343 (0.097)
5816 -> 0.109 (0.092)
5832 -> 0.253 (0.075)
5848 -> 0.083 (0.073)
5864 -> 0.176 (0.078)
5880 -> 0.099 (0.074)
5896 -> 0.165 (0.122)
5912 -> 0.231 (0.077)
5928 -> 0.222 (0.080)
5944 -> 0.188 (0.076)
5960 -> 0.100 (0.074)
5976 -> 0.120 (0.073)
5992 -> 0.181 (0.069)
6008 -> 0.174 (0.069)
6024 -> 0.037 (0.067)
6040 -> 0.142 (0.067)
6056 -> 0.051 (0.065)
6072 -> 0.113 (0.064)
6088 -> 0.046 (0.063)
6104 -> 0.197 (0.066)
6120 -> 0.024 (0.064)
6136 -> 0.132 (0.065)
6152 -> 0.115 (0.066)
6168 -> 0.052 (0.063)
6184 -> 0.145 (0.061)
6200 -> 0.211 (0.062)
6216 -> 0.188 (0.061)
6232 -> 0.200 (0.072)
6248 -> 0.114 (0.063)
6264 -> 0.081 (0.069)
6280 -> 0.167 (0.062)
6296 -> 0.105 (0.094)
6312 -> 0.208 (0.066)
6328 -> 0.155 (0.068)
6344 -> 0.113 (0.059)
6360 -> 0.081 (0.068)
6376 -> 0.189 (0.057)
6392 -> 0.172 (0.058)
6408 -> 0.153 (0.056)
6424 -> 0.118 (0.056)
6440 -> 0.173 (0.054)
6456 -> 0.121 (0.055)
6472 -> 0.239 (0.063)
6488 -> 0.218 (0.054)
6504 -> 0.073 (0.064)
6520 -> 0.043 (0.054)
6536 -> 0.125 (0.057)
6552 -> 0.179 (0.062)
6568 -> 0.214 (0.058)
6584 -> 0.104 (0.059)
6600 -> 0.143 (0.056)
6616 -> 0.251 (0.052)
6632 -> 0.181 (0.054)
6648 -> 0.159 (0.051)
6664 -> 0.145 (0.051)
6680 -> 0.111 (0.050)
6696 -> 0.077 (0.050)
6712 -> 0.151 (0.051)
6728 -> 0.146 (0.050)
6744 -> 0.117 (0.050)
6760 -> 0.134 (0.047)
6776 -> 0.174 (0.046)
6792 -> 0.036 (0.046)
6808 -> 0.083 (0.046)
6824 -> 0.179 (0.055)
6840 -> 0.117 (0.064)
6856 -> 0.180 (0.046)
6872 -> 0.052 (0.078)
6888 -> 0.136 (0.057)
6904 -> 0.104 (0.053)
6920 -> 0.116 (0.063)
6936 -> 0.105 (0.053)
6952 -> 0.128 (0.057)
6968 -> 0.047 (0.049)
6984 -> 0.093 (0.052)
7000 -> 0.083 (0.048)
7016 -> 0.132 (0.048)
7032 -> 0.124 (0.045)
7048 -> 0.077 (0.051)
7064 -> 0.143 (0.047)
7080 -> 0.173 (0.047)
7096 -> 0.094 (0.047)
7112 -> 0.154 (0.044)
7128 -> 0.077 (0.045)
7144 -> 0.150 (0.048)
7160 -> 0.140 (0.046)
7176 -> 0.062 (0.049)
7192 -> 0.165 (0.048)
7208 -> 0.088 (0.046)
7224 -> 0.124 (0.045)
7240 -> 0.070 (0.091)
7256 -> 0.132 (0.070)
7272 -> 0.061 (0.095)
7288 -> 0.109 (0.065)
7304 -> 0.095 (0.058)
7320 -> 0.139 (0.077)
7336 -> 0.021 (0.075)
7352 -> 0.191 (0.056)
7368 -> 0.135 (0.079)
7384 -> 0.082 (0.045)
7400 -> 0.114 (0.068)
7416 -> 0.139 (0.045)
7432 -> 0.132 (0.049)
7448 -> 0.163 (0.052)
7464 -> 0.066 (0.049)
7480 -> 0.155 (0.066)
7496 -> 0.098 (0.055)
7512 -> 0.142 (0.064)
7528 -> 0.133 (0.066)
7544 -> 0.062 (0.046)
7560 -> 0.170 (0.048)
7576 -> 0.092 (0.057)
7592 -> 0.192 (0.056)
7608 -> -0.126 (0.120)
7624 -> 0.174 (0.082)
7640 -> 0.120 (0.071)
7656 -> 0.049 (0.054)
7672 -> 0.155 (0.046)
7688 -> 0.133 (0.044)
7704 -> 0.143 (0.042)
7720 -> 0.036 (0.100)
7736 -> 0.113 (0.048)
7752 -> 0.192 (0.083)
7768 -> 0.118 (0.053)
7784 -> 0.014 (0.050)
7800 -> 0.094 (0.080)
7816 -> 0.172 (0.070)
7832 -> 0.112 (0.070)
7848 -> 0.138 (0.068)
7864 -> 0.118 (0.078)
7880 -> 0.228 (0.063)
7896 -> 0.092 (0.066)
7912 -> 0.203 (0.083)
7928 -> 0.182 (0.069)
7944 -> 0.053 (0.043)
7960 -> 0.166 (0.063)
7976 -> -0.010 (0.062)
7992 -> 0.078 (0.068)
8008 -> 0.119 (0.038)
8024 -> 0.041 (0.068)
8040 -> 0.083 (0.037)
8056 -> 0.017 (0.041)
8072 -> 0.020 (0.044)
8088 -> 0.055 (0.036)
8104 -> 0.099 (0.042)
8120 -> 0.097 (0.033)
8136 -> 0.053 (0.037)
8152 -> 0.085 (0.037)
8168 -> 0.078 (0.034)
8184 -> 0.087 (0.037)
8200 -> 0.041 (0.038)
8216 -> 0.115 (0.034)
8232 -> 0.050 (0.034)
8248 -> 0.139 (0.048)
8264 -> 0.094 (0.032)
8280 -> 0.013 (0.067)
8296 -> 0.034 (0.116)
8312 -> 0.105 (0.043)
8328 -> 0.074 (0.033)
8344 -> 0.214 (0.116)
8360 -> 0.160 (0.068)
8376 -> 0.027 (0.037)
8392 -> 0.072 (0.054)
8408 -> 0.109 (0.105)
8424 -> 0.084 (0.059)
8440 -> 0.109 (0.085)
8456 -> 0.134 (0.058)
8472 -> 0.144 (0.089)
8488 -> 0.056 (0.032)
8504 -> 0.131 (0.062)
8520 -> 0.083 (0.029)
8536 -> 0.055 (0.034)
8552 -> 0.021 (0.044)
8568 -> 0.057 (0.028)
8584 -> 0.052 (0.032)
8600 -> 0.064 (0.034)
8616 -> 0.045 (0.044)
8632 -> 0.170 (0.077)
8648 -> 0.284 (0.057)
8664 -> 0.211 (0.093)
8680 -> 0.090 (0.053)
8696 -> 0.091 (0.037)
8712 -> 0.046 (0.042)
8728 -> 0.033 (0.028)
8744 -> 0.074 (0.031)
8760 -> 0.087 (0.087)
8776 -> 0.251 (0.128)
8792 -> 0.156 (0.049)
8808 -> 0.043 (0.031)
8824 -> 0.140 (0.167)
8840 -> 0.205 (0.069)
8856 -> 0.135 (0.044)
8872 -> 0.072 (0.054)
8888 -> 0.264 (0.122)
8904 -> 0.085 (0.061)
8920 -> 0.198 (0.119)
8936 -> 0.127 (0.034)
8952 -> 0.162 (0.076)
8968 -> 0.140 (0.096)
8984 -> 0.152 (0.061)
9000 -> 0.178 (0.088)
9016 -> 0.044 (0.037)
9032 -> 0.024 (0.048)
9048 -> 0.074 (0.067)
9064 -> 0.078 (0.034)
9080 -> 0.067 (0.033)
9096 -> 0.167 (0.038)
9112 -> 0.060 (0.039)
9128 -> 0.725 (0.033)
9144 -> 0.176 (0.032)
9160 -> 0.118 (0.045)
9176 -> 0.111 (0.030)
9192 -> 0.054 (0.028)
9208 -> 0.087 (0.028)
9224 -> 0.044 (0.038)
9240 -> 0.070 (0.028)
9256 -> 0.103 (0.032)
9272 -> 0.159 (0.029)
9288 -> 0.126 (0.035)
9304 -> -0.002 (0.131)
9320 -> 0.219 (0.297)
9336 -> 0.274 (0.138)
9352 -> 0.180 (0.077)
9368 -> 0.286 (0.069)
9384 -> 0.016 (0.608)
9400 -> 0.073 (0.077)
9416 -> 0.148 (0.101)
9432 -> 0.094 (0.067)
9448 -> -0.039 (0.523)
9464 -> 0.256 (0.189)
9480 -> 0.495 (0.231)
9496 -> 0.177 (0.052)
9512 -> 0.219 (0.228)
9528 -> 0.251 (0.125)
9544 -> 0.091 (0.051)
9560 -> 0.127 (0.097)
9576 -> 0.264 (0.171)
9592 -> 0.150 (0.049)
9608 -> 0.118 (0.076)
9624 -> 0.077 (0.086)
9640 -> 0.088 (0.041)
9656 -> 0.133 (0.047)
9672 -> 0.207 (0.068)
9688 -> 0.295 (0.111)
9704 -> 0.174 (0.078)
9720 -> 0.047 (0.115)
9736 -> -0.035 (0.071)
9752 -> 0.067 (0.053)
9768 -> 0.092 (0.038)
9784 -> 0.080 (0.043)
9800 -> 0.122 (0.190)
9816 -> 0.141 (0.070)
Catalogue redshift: 1.449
